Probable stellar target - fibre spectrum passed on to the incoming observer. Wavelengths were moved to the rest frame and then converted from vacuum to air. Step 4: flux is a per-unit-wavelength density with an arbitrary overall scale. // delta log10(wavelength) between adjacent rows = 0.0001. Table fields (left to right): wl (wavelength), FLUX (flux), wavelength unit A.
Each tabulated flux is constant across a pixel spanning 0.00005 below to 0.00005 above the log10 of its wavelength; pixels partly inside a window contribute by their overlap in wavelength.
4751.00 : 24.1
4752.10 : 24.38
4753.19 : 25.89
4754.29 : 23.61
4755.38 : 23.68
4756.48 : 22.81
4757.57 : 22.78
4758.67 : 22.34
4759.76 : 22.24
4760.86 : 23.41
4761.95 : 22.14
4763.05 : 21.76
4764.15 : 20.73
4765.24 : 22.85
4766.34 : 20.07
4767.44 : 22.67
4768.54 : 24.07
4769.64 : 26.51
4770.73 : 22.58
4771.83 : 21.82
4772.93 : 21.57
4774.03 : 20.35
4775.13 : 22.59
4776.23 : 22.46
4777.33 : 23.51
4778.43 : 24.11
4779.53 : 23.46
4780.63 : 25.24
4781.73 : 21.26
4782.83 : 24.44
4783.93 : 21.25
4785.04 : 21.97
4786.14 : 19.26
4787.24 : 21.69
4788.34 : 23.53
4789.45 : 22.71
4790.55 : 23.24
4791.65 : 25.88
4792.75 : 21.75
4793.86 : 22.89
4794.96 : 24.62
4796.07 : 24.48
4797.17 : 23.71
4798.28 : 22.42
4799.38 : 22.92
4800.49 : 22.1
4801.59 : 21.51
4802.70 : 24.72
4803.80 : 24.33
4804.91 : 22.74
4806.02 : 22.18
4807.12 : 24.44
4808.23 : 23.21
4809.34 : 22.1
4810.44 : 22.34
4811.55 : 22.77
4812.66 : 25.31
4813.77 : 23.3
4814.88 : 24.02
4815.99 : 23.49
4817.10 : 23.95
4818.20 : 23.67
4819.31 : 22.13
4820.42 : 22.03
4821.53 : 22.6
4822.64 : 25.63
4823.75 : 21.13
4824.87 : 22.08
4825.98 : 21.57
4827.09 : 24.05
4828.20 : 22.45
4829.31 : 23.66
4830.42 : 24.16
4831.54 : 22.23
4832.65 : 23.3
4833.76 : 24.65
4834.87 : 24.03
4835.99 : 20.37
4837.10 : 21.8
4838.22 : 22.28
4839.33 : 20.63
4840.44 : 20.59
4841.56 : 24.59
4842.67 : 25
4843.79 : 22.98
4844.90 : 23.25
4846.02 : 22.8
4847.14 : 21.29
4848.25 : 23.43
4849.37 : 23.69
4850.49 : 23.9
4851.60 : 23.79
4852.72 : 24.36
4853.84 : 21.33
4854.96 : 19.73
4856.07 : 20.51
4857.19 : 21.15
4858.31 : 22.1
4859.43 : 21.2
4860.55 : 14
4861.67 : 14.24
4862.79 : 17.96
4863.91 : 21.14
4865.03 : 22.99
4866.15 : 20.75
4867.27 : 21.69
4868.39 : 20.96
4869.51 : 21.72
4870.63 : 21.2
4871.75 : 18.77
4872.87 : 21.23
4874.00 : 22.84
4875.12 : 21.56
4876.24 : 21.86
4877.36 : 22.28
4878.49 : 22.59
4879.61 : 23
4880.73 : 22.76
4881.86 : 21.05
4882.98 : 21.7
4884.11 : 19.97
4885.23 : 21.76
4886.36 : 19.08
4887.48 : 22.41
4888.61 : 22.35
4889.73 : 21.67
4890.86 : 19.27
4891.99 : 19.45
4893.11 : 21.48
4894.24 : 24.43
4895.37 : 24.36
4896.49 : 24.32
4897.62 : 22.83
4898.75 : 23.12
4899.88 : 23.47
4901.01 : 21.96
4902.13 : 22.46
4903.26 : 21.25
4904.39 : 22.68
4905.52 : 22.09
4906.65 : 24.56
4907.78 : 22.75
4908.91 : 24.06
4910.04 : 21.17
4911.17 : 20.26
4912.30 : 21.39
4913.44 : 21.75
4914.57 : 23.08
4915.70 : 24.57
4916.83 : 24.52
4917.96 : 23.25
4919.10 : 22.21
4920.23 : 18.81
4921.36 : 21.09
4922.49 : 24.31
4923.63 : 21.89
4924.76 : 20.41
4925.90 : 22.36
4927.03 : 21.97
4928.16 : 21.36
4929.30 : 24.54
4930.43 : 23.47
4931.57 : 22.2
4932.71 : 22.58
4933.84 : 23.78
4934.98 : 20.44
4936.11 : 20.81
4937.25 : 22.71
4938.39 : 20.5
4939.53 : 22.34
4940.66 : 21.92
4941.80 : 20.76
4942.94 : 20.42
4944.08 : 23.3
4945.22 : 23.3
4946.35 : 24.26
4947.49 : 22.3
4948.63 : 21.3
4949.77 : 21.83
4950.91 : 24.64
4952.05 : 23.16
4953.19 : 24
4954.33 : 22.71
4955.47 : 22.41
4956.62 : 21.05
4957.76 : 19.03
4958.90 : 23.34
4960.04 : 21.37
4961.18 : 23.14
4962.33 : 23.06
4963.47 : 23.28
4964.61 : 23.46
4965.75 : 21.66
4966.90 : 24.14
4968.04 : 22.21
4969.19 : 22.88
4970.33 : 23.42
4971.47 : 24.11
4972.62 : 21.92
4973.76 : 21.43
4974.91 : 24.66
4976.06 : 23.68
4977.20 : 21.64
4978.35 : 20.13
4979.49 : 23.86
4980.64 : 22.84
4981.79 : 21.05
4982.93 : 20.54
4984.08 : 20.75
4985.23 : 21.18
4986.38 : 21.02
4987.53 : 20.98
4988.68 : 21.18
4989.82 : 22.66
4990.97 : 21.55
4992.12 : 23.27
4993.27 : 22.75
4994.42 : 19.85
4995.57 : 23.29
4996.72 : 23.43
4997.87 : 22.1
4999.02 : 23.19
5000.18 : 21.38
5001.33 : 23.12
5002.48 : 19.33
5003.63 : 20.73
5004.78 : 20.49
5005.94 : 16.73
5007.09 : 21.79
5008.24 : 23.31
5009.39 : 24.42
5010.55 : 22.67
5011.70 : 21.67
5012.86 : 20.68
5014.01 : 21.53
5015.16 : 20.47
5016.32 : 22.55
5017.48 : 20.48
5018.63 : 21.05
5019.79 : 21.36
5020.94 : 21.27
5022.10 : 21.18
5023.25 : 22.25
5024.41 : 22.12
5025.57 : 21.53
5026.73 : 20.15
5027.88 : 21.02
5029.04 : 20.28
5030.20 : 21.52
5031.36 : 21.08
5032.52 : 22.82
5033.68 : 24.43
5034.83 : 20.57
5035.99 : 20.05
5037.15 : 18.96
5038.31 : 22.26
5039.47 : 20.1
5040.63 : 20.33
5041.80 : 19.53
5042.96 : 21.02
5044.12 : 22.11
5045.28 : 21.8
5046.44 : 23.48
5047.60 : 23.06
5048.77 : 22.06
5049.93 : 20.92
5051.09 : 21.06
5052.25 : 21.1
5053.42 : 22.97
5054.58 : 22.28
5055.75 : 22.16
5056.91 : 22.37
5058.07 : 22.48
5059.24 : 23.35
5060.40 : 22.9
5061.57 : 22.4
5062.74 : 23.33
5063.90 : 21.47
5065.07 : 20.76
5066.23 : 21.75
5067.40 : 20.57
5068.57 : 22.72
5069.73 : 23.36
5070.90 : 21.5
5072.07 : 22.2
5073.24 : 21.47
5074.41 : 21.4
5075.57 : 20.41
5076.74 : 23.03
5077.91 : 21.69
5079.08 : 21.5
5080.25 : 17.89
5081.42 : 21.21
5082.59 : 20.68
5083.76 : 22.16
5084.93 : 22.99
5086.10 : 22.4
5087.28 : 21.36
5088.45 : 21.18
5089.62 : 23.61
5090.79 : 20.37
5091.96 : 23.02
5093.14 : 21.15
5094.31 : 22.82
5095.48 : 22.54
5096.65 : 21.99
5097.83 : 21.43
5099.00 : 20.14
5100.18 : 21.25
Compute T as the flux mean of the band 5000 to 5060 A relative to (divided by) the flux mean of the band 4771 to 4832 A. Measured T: 0.9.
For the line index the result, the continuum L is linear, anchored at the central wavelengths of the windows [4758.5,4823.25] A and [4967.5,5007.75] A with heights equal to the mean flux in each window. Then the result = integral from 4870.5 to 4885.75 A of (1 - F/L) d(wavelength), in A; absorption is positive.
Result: 0.6 A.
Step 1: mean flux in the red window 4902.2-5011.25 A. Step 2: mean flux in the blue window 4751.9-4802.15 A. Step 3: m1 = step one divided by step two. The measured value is 1.0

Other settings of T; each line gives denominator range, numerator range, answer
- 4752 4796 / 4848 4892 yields 0.93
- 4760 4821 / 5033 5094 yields 0.95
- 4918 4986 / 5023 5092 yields 0.97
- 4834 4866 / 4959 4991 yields 1.03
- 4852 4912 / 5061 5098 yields 1.01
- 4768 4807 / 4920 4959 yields 0.96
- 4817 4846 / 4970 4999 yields 0.97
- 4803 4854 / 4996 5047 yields 0.93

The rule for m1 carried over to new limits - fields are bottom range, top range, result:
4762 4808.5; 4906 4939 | 0.98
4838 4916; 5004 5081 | 0.99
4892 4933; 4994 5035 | 0.96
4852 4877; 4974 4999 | 1.07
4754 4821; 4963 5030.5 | 0.95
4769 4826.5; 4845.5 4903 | 0.94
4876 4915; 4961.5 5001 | 1.01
